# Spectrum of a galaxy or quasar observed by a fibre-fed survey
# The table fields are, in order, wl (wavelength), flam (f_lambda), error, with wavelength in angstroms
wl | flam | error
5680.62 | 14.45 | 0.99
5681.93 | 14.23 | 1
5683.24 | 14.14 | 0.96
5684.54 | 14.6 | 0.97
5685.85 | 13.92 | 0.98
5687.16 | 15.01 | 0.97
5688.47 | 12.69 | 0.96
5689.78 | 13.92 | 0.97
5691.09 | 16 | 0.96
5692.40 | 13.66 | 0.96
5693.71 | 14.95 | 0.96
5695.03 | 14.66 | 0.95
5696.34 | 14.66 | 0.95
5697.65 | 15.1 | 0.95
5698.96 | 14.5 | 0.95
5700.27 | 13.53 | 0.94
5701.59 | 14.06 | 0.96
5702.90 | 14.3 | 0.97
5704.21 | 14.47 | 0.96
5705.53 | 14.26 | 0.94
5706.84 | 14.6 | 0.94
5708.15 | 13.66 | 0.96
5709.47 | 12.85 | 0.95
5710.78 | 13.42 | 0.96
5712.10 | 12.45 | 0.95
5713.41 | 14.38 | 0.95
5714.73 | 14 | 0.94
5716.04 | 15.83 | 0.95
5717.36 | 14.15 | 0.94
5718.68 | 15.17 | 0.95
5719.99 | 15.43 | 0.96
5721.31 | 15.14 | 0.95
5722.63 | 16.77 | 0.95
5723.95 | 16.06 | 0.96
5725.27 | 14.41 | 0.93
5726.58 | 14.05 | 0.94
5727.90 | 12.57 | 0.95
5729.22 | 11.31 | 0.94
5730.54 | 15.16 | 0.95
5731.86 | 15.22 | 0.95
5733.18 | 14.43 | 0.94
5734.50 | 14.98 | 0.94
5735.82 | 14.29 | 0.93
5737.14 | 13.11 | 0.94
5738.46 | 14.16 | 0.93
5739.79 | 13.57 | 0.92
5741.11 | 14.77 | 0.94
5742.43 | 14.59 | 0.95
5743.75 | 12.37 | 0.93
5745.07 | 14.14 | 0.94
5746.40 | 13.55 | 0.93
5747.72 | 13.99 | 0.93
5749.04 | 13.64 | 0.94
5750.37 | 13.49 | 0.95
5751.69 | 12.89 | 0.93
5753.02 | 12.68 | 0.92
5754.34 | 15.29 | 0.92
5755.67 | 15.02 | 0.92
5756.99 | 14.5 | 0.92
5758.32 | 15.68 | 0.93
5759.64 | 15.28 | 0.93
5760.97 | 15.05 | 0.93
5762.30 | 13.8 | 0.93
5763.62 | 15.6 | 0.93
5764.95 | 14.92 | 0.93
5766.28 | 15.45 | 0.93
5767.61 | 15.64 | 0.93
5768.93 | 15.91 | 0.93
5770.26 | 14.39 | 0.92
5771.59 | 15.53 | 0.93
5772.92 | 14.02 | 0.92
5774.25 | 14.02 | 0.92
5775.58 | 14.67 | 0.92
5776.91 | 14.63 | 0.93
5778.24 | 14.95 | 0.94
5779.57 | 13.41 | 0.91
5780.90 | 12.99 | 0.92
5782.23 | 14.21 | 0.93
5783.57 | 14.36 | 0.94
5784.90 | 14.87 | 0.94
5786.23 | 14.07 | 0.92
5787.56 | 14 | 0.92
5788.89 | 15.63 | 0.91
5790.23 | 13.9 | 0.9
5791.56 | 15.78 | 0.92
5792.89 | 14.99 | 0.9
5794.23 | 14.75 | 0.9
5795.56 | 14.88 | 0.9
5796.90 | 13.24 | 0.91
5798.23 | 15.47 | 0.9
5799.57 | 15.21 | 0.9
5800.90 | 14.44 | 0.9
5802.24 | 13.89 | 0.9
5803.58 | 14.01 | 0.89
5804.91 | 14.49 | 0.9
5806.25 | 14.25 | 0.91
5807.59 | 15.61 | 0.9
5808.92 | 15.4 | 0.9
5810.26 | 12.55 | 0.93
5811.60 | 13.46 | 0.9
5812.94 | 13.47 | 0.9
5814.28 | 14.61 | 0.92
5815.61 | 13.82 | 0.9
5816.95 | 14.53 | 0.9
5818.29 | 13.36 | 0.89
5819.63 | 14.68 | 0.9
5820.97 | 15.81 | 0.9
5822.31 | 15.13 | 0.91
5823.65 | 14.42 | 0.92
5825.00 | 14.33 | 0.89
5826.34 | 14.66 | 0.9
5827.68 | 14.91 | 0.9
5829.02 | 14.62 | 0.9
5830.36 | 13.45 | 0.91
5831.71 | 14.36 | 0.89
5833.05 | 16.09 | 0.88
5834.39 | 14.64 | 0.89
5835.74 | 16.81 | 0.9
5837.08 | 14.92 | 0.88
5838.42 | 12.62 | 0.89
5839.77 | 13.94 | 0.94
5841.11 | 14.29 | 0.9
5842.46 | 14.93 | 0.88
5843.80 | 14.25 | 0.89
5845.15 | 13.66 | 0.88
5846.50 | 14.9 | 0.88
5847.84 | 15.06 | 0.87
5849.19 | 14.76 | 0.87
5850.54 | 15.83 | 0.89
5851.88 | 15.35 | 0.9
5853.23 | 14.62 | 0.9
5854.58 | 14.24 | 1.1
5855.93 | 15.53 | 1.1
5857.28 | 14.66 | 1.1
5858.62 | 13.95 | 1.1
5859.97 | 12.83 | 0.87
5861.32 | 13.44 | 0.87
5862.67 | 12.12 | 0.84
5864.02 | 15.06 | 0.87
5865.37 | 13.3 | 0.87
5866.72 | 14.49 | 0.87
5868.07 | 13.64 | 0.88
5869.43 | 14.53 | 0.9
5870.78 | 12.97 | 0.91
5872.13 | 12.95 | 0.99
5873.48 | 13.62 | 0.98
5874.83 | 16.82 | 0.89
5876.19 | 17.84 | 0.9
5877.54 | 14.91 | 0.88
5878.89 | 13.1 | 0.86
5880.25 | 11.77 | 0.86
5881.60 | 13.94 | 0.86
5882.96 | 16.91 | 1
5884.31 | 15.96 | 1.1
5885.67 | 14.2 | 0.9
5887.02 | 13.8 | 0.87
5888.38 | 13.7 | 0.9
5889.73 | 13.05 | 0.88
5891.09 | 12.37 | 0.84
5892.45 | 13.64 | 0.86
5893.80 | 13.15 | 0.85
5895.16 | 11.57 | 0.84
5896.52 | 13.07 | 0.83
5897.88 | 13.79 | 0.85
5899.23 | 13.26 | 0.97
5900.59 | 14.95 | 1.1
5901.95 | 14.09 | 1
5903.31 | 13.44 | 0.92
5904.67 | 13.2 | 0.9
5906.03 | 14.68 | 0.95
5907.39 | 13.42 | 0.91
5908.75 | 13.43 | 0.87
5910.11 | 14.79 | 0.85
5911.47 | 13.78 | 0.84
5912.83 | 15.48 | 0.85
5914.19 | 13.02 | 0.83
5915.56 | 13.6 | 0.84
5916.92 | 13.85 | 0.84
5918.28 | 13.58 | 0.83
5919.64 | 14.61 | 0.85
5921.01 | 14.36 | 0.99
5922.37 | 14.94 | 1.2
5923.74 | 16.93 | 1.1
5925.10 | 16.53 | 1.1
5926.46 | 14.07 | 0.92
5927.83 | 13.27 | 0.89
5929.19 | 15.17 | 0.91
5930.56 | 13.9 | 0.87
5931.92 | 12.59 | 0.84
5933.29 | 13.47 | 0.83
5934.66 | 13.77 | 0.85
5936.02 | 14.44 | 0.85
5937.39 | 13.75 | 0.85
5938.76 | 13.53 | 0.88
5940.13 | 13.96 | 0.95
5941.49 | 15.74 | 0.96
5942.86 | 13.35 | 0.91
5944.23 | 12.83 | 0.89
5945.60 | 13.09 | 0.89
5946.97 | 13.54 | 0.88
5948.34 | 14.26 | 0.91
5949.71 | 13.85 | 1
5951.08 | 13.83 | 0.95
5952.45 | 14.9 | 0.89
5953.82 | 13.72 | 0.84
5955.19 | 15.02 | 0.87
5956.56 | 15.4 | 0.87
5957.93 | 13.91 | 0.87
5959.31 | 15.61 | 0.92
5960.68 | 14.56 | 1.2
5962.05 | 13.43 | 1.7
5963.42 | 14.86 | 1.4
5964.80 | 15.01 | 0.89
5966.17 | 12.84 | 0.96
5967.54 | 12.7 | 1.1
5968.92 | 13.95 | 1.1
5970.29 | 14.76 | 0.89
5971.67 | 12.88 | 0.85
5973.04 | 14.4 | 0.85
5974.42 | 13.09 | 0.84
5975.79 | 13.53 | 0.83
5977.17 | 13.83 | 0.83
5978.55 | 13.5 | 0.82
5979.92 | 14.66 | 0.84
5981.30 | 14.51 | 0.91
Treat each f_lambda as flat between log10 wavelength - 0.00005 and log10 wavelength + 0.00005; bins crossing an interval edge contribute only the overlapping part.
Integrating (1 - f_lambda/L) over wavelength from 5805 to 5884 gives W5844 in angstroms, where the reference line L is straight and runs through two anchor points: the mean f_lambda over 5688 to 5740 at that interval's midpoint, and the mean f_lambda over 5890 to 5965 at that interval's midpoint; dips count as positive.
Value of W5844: -1.6 angstroms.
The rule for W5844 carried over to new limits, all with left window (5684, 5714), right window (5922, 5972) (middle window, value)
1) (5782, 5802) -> -0.7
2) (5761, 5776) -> -0.8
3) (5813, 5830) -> -0.4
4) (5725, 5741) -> 0.2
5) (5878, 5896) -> 0.7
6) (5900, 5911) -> 0.1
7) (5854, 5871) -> 0.3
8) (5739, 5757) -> 0.4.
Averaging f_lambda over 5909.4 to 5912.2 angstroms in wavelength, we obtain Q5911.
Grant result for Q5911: 14.3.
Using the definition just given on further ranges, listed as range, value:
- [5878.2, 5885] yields 14.3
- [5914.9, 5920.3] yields 13.9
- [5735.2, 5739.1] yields 13.9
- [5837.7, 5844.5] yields 14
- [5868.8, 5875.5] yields 14.2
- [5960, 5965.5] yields 14.5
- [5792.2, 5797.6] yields 14.5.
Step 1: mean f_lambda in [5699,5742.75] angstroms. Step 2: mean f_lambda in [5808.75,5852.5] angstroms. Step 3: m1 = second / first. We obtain 1.02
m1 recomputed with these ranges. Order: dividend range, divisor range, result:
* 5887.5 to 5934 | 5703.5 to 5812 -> 0.97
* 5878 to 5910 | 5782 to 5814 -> 0.95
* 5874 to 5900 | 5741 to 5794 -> 0.97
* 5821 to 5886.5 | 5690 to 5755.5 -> 1.02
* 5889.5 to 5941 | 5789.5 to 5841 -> 0.96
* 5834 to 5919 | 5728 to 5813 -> 0.98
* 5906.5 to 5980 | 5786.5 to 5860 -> 0.97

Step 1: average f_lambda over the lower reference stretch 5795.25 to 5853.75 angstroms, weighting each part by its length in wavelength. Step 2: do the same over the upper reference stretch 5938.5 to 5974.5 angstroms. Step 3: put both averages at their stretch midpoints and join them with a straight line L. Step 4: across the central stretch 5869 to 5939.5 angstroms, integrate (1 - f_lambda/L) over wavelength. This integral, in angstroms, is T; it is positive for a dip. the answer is 0.9 angstroms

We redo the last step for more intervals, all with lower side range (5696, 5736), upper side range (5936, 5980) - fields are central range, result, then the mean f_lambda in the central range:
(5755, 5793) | -1.2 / 14.7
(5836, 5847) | -0.1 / 14.3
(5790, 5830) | -0.7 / 14.5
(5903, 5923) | 0.1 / 14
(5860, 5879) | -0.1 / 14.2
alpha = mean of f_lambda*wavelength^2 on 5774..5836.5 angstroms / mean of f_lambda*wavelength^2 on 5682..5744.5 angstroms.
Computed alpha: 1.0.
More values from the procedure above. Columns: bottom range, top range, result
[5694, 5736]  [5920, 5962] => 1.07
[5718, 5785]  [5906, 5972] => 1.05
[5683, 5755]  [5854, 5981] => 1.06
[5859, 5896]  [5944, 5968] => 1.04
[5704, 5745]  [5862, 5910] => 1.03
